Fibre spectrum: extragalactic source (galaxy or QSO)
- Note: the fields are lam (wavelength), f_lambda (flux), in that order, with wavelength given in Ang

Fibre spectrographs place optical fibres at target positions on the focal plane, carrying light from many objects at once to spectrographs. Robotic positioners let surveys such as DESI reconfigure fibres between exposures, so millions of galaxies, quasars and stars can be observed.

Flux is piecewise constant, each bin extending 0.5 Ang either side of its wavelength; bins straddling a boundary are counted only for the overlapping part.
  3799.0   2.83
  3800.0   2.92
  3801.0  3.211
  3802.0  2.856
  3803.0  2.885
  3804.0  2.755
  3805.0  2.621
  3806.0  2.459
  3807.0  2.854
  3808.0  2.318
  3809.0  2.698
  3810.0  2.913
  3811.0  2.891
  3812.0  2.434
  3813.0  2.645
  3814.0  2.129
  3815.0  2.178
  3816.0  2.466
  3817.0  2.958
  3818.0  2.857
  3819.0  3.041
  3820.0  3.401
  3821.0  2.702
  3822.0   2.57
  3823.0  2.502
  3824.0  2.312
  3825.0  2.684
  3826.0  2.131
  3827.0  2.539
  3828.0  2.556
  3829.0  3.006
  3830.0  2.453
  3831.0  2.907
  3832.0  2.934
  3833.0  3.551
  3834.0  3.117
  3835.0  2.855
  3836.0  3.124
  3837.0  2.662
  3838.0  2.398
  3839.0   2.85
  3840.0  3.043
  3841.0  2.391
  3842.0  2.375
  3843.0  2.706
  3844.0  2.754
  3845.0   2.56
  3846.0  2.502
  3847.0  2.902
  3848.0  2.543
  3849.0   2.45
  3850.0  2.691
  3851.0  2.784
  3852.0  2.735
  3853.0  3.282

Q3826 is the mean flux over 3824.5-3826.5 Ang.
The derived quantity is 2.41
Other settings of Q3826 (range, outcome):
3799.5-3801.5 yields 3.07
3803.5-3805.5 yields 2.69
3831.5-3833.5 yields 3.24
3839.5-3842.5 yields 2.6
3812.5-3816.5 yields 2.35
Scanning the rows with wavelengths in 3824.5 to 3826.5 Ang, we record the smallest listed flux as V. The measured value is 2.131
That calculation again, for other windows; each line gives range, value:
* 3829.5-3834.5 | 2.453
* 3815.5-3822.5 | 2.466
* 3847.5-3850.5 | 2.45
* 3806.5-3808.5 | 2.318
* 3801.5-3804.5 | 2.755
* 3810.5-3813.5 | 2.434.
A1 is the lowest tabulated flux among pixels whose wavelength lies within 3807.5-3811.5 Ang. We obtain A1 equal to 2.318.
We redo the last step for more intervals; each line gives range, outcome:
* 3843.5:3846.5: 2.502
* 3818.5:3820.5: 3.041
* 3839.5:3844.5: 2.375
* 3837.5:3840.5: 2.398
